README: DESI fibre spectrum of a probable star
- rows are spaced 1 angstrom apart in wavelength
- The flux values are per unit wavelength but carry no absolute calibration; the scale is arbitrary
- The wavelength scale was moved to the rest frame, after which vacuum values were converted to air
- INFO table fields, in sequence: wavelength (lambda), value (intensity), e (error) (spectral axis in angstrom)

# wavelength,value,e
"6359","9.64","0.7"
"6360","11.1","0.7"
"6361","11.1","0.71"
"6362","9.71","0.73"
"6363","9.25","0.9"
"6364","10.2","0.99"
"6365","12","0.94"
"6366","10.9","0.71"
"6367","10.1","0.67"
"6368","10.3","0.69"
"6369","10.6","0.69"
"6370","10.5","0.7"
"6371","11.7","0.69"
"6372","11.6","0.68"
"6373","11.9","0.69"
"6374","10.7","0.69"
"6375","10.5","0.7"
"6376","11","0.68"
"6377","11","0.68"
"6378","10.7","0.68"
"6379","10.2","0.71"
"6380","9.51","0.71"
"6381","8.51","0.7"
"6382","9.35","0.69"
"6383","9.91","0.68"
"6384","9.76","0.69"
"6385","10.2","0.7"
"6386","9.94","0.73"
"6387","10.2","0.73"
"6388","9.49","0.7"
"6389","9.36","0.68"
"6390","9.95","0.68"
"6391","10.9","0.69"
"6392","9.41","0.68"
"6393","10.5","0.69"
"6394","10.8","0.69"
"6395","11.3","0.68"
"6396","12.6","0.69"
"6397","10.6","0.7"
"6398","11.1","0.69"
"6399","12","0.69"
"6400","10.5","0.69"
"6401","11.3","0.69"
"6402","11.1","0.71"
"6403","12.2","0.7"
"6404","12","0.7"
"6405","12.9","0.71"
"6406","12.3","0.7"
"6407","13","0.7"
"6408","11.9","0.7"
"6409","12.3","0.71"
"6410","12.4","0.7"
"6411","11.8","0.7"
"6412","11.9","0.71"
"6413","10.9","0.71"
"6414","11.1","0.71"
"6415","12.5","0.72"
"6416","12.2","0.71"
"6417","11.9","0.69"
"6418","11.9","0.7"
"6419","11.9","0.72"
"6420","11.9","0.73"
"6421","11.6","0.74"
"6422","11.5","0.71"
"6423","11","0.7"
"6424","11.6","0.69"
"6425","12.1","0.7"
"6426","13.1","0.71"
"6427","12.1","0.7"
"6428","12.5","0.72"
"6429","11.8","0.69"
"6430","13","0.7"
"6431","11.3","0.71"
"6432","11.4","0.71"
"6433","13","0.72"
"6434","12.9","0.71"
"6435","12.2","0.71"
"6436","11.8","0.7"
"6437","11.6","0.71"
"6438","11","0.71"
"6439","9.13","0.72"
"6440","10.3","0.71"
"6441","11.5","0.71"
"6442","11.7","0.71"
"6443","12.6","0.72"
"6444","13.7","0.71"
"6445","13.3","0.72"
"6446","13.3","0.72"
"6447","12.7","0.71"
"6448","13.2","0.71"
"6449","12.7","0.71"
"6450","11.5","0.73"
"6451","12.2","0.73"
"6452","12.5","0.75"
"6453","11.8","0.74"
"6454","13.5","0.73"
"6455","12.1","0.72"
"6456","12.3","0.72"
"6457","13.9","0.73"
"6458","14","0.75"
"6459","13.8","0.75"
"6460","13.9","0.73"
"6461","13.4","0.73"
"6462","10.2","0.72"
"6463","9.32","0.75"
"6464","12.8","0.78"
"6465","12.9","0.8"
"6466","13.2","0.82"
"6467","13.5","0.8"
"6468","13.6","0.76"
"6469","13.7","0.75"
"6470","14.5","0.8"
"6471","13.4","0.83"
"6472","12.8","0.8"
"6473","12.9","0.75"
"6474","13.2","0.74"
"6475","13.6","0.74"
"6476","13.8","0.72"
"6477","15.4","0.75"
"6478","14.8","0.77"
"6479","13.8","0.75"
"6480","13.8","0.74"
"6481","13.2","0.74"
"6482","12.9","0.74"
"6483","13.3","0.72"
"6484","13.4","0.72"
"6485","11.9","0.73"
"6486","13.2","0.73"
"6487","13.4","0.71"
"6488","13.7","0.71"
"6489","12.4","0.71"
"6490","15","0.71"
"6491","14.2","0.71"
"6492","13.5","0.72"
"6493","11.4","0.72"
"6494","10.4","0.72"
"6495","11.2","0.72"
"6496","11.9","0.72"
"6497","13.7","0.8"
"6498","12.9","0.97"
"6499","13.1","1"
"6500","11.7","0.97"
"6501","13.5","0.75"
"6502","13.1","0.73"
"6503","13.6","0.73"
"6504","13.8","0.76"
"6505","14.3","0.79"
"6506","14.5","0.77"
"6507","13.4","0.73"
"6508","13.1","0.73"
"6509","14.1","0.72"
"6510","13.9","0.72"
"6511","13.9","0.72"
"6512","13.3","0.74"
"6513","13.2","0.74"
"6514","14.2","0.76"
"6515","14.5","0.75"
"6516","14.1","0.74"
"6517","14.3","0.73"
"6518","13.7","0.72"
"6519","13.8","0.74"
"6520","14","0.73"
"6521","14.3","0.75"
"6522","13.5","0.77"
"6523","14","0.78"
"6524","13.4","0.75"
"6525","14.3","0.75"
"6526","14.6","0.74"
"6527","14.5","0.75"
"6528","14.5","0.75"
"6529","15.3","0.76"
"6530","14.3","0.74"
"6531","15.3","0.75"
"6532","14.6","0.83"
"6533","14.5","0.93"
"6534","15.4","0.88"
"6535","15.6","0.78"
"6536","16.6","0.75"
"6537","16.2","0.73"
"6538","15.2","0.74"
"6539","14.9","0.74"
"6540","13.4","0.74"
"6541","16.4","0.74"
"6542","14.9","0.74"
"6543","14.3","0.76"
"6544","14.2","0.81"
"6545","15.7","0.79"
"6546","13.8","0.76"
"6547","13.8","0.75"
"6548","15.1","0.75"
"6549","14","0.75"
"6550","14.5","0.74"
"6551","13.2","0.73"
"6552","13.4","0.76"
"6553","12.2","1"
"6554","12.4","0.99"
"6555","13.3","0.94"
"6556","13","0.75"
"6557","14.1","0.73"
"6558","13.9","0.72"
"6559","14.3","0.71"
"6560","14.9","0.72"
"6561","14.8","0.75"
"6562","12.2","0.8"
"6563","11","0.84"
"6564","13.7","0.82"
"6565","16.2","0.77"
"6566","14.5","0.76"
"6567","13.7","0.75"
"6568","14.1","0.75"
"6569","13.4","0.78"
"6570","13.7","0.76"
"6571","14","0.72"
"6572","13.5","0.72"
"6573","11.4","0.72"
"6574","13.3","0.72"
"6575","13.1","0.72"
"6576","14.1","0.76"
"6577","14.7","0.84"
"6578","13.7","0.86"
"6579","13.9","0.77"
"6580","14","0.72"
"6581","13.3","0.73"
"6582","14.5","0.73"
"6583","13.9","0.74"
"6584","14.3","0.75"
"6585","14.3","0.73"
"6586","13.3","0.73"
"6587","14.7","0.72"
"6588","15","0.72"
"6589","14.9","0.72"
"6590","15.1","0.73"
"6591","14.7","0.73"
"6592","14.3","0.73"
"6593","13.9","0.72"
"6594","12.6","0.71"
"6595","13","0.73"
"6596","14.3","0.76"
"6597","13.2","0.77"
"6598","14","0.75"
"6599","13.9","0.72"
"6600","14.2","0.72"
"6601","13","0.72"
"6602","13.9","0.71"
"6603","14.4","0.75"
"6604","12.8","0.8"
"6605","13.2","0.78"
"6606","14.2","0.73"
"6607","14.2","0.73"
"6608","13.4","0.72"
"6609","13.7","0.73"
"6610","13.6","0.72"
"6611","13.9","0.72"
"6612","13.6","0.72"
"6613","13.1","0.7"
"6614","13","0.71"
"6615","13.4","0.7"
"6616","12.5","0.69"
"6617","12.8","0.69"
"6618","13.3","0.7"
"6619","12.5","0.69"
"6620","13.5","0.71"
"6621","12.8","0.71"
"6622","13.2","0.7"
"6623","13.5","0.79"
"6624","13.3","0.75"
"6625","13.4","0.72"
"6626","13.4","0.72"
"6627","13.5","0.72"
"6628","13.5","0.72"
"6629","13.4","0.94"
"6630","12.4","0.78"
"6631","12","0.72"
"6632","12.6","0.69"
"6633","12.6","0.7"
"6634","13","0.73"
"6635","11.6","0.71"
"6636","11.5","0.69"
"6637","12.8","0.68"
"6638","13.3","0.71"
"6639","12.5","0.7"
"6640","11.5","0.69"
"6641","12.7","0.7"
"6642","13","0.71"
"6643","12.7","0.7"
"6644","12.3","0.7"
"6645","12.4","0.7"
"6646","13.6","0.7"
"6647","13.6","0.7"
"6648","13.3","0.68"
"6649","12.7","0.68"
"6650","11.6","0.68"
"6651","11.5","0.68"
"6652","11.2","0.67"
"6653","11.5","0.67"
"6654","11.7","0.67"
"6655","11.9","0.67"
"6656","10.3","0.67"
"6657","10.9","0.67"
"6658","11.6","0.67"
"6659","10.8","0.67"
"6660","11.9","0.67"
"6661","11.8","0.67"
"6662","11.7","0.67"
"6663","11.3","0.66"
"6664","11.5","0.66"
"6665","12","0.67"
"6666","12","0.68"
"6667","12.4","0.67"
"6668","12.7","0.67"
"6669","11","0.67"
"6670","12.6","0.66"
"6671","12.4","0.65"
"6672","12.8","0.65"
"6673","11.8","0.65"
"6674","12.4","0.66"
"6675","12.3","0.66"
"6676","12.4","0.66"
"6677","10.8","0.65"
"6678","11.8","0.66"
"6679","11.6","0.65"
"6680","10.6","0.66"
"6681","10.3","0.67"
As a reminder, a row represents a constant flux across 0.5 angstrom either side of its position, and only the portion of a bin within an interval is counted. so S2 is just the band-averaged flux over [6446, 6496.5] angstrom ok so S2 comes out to 13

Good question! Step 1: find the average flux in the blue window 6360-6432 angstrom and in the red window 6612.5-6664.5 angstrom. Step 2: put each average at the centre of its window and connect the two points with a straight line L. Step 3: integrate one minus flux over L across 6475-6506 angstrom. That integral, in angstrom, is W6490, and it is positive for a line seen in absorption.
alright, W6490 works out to -4.2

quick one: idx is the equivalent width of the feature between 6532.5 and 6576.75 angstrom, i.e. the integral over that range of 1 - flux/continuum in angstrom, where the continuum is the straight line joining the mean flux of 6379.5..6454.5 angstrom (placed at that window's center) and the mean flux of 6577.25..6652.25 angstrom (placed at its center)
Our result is -4.6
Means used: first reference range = 11.6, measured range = 14.1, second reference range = 13.3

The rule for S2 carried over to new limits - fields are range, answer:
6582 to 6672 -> 12.9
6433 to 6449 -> 12.1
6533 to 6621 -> 13.9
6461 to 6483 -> 13.2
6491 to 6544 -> 14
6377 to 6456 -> 11.5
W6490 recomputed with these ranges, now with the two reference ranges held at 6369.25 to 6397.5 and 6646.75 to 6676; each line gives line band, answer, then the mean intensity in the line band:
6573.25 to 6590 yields -3.76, 14.1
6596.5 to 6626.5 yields -4.63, 13.4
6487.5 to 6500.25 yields -1.97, 12.7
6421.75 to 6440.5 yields -1.88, 11.8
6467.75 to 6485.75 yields -4.33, 13.5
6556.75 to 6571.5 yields -3.25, 13.9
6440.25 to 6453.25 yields -2.08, 12.5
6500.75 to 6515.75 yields -3.62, 13.8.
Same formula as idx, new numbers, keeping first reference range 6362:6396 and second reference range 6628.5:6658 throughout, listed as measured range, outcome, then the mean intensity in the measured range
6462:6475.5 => -2.3 angstrom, 12.9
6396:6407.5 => -1.3 angstrom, 11.8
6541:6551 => -2.5 angstrom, 14.5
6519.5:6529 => -2.3 angstrom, 14.2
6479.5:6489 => -1.7 angstrom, 13.2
